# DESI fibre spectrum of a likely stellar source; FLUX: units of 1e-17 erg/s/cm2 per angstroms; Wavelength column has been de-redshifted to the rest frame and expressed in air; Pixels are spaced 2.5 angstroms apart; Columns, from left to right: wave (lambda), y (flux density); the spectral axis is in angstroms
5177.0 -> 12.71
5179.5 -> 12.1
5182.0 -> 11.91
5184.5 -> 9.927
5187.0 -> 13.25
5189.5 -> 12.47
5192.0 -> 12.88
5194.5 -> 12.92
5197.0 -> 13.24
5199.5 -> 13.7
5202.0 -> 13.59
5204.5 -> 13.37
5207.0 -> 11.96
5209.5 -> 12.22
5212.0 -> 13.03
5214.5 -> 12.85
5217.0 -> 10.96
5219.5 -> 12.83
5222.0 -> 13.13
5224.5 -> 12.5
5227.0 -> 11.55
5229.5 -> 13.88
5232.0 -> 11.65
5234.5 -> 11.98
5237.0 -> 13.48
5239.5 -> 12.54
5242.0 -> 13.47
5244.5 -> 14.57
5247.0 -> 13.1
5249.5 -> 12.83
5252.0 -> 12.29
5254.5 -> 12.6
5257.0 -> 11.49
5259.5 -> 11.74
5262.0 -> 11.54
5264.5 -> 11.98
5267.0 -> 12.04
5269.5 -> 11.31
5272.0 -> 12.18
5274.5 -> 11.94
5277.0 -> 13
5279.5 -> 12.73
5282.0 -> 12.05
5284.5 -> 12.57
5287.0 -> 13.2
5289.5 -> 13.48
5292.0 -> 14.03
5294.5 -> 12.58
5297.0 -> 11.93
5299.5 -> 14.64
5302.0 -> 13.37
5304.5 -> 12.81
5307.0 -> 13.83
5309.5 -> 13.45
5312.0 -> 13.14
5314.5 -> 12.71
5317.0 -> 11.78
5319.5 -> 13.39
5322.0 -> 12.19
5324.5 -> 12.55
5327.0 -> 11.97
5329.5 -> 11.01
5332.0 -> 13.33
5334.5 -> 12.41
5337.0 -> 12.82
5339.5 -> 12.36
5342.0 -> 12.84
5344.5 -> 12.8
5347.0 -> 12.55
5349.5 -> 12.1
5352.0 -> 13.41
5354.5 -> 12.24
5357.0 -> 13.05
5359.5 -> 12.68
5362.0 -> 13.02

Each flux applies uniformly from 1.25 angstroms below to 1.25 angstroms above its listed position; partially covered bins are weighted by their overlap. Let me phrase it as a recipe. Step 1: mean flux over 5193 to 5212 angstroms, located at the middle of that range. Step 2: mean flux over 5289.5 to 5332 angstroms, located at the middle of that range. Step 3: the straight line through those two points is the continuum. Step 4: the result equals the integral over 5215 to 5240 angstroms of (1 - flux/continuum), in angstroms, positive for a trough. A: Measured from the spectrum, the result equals 1.0 angstroms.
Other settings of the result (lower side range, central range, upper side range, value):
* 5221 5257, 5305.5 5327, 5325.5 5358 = -0.4 angstroms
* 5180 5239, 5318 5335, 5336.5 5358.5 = 0.4 angstroms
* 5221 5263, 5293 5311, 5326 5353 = -1.0 angstroms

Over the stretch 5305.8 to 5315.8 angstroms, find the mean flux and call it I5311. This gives 13.3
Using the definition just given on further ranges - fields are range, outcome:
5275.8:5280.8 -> 12.9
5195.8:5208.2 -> 13.2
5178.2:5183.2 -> 12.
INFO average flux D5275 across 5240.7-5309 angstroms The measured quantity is 12.7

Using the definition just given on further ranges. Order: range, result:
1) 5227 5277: 12.4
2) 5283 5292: 13.2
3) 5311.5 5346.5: 12.5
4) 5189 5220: 12.8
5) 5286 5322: 13.1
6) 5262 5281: 12.1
